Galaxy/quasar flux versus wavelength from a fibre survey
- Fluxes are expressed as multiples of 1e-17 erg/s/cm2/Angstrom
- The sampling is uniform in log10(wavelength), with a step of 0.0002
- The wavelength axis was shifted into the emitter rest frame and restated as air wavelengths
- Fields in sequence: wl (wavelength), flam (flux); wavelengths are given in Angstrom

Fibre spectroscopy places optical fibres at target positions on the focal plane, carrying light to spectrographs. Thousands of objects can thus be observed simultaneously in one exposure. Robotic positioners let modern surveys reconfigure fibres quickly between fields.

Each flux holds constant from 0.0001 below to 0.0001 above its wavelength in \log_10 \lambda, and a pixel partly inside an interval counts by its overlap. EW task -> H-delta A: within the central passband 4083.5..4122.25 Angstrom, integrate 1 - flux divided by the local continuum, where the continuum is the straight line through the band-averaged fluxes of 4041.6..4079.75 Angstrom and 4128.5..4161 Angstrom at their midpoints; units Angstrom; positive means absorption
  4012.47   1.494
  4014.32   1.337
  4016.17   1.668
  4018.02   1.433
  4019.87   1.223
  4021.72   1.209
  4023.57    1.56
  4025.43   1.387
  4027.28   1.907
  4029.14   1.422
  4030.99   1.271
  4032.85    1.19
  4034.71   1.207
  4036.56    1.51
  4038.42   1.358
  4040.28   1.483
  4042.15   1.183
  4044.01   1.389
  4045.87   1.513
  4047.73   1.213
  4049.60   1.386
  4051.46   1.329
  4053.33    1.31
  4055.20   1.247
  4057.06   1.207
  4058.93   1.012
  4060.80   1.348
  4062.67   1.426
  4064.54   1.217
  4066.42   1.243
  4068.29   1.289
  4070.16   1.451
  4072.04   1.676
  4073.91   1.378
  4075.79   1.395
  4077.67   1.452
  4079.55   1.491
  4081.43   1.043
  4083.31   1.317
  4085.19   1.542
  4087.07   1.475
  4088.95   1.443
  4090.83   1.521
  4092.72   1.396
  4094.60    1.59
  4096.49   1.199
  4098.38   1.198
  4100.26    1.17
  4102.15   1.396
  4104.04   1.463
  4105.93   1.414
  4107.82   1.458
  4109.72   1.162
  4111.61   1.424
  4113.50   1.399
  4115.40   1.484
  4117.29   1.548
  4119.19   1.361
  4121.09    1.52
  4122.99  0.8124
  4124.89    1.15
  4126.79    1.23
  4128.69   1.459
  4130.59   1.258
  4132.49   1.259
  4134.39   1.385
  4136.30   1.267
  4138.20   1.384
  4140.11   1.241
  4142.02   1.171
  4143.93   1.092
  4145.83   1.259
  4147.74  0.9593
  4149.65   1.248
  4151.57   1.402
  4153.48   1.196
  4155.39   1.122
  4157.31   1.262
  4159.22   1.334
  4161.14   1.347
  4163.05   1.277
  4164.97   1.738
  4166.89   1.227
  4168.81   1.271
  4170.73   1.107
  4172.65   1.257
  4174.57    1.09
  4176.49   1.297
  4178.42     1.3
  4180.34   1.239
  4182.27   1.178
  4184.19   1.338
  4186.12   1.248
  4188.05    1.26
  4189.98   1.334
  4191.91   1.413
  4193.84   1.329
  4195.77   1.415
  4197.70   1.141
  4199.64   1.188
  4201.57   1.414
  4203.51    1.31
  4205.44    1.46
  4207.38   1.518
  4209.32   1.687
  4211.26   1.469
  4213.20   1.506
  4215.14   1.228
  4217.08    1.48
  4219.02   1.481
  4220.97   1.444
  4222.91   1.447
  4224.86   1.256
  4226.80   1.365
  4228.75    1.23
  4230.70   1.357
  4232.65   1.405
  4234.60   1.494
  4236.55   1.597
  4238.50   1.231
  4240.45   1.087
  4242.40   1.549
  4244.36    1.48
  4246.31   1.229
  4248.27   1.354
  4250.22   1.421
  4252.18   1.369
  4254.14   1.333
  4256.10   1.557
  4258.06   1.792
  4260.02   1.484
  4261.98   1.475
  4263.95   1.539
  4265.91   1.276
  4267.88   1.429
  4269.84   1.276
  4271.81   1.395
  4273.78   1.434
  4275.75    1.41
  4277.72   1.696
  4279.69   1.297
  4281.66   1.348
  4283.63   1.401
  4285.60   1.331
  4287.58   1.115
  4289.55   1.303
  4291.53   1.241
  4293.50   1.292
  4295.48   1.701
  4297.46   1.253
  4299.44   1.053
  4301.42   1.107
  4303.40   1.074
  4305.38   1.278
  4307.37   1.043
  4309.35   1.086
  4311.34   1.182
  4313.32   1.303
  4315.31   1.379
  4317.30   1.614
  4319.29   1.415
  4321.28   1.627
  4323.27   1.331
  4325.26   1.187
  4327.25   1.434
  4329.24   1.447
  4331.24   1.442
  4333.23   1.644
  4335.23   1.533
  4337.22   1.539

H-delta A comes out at -3.25 Angstrom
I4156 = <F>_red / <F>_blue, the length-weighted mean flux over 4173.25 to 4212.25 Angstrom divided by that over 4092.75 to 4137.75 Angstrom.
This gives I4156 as 1.00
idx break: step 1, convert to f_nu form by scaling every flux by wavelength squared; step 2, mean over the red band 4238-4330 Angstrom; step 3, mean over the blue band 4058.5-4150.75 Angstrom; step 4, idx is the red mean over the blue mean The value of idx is 1.11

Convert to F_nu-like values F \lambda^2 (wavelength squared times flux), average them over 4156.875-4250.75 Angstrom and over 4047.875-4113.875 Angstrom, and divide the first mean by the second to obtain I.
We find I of 1.1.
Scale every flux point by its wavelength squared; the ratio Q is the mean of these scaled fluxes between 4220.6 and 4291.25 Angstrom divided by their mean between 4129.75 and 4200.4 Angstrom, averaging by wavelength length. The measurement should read 1.15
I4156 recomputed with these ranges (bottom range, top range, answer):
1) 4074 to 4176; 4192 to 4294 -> 1.06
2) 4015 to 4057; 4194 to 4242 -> 1.01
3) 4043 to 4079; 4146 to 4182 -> 0.94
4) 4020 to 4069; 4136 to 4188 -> 0.94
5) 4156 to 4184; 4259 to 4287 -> 1.10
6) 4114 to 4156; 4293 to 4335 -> 1.05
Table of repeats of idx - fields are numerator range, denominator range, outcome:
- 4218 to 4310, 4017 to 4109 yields 1.09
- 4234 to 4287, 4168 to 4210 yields 1.12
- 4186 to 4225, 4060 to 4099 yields 1.06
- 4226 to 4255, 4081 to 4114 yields 1.07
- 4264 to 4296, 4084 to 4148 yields 1.12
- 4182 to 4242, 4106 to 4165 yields 1.10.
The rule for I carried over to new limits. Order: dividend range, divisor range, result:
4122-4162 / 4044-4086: 0.95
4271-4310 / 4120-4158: 1.13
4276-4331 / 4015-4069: 1.11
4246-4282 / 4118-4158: 1.23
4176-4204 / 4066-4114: 0.98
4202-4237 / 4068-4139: 1.11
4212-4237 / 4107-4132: 1.11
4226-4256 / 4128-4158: 1.15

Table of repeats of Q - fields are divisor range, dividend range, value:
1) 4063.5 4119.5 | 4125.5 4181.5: 0.94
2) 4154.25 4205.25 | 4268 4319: 1.07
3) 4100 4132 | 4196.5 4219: 1.10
